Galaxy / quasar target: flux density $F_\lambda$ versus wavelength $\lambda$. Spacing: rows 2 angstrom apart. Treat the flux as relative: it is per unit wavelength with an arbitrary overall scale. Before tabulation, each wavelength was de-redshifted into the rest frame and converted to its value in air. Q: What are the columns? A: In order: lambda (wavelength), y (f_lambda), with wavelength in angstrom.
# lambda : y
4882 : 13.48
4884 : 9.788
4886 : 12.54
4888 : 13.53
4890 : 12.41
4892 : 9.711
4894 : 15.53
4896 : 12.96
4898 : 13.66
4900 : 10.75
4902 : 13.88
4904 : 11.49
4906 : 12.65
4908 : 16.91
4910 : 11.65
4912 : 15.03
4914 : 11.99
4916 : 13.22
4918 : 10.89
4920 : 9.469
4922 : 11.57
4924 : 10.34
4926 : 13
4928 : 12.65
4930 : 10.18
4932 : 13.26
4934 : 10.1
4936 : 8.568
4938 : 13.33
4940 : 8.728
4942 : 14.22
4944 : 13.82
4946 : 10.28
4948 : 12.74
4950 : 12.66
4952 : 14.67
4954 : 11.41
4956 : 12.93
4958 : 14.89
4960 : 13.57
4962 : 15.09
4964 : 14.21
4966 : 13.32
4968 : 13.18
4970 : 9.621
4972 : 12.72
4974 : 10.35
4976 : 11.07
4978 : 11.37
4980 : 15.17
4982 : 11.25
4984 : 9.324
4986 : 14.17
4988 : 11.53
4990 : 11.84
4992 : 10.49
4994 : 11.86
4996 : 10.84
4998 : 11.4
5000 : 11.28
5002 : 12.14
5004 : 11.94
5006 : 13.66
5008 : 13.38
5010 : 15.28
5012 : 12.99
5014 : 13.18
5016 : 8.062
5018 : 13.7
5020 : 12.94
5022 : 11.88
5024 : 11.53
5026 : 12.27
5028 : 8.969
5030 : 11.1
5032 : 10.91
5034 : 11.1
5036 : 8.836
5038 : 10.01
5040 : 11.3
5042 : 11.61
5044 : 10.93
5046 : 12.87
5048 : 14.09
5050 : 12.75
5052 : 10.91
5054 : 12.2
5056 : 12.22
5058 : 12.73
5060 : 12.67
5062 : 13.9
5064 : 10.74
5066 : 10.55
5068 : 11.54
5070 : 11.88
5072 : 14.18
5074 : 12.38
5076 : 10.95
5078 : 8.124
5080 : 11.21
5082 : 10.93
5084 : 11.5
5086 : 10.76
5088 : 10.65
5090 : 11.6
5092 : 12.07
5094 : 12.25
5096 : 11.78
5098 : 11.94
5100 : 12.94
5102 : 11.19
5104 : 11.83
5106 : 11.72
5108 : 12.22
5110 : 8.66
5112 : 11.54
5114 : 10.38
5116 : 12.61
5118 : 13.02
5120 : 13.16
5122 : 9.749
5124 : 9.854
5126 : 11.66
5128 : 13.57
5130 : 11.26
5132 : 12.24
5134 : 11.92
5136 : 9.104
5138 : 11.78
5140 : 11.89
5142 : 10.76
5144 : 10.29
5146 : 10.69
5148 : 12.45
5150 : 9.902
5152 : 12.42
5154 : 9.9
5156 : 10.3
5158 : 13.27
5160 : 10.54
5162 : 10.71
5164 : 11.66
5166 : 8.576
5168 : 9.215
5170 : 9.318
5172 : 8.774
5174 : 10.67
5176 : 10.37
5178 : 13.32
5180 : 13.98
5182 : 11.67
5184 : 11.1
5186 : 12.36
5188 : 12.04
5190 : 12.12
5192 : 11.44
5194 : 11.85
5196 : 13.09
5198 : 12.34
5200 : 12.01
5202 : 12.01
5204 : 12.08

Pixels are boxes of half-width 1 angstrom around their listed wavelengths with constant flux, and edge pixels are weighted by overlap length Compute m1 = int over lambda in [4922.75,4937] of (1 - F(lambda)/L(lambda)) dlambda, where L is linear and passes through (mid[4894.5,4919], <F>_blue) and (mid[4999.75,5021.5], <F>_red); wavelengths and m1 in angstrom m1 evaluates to 1.92 angstrom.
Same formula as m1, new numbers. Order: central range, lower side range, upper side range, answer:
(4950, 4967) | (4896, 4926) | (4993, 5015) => -1.6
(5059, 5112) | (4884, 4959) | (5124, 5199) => 0.4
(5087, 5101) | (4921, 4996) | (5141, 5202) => -0.4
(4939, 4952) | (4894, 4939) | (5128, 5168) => -0.2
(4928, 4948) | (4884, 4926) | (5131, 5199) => 1.3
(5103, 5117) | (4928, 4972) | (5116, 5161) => 0.3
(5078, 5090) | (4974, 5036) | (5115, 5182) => 0.7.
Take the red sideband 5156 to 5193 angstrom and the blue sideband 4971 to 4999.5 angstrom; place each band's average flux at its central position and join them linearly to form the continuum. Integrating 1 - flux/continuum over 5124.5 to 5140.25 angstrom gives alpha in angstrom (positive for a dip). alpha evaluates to -0.48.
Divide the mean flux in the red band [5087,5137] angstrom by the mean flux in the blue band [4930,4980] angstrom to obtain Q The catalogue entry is 0.94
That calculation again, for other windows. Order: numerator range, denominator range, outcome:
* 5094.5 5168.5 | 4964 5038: 0.96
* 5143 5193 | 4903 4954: 0.91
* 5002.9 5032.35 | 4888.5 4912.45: 0.93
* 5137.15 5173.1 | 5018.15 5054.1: 0.93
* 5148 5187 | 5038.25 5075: 0.90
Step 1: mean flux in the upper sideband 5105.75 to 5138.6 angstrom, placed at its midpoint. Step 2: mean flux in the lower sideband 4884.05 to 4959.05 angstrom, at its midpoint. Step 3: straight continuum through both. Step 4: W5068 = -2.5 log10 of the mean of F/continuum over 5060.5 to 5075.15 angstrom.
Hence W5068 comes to -0.05 mag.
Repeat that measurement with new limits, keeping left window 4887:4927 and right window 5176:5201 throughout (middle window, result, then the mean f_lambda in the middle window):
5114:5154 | 0.08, 11.4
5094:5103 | 0.03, 12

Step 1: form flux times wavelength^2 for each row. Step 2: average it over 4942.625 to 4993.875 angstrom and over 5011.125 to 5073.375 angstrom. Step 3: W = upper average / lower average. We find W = 0.97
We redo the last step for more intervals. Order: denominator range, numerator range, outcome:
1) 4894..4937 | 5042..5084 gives 1.03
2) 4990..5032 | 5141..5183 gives 0.97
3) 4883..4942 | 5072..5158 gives 1.02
